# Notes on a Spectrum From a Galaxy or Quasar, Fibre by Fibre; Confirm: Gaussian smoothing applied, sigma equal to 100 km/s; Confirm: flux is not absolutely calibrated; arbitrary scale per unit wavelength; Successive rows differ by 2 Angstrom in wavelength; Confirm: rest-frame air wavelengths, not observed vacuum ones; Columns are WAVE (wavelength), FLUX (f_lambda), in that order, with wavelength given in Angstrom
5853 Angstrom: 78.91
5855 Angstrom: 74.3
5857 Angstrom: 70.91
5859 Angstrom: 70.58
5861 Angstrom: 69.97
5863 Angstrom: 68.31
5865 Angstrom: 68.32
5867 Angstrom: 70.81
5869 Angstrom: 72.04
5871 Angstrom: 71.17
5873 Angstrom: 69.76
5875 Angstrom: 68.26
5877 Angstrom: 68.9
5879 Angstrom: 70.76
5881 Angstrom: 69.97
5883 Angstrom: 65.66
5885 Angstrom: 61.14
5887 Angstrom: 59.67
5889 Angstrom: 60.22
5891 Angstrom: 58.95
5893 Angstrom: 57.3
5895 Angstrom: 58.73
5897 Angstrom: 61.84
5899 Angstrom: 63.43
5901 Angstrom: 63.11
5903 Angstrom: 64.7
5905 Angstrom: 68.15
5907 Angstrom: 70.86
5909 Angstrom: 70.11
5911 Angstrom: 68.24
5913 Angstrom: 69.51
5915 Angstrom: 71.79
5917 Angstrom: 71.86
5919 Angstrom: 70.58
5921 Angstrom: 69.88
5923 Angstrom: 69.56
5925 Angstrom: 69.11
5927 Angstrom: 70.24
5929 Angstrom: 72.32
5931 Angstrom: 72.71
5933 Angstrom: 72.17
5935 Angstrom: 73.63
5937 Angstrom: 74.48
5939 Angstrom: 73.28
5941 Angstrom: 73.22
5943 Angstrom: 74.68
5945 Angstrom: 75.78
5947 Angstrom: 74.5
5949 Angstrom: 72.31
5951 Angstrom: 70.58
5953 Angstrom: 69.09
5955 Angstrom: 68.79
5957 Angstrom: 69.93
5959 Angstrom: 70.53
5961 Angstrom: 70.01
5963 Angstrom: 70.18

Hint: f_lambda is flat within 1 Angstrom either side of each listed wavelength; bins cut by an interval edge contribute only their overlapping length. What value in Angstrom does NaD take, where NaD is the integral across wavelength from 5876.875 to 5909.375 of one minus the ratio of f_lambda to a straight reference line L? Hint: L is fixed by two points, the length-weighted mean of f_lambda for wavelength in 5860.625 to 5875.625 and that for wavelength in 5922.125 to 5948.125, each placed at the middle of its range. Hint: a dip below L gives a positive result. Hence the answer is 3.1 Angstrom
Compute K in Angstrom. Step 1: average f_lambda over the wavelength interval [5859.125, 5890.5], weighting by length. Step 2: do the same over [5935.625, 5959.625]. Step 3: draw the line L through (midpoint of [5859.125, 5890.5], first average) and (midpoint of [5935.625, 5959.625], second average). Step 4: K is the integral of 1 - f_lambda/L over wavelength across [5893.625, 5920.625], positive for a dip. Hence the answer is 1.0 Angstrom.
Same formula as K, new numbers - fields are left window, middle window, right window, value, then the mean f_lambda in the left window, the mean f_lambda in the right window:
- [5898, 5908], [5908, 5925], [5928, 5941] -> -0.26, 66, 73.1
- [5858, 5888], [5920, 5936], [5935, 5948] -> 0.42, 68.4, 74.3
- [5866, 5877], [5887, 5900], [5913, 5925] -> 1.91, 70.3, 70.5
